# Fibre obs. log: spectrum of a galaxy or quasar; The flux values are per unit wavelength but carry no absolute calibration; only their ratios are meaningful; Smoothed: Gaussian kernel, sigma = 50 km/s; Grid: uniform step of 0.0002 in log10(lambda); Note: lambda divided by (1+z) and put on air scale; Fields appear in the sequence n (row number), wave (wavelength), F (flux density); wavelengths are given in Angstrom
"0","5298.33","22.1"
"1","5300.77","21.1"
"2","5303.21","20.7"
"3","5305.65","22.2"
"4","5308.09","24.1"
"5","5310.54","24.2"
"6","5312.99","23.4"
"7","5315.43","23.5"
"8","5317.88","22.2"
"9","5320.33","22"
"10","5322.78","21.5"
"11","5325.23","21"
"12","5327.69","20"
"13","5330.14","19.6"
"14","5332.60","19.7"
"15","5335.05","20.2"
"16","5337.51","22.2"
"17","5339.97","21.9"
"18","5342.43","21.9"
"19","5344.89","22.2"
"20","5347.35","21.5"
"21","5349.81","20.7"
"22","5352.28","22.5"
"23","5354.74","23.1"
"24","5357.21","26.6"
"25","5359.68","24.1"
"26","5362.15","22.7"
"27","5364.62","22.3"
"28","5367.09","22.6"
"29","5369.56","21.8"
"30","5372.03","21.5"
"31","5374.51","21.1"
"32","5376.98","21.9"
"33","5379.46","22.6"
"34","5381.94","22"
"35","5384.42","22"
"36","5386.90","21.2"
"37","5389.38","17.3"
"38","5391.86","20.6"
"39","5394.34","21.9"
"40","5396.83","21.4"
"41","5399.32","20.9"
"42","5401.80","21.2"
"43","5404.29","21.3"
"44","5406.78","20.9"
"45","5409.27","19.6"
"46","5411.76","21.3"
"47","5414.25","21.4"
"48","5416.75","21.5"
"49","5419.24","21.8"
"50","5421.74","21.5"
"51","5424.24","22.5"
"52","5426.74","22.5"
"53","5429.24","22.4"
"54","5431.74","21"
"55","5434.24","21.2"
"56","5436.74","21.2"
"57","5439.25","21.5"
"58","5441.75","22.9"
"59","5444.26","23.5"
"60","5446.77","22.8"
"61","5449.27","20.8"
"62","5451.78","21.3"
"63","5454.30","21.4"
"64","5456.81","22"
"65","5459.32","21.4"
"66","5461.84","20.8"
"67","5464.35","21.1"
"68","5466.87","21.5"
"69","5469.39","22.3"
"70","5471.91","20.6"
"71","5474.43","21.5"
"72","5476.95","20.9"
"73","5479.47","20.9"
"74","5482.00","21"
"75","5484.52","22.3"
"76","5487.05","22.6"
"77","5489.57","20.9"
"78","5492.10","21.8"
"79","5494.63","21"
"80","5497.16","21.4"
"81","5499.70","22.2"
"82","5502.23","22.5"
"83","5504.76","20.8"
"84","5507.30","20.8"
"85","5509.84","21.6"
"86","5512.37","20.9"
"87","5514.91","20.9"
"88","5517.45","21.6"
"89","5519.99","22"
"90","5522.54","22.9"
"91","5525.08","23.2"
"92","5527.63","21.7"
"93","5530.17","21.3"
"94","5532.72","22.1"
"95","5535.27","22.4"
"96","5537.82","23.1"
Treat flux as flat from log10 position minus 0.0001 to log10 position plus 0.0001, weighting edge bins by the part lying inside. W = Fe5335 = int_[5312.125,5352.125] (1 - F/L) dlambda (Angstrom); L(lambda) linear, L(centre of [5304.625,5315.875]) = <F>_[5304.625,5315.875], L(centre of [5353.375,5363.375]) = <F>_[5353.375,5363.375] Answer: 3.86 Angstrom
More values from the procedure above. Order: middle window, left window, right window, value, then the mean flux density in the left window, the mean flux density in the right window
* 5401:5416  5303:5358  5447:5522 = 0.53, 22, 21.4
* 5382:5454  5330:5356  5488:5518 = 0.06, 21.5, 21.4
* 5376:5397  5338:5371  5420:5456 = 1.07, 22.6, 21.9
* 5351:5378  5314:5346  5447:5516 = -1.71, 21.4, 21.4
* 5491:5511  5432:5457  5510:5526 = 0.32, 21.8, 21.9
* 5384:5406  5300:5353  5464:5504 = 0.84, 21.7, 21.5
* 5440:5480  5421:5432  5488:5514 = 0.30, 22.1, 21.4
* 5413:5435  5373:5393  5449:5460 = -0.50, 21.1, 21.4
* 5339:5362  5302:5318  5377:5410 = -0.74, 23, 21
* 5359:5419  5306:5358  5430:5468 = 1.13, 22.1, 21.6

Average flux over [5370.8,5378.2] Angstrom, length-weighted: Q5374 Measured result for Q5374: 21.5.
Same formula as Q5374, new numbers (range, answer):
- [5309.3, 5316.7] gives 23.7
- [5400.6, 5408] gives 21.1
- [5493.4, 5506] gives 21.6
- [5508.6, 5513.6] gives 21.3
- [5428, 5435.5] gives 21.5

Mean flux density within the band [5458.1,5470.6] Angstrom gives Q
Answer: 21.4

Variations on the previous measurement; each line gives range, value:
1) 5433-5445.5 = 22.1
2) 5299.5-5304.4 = 20.9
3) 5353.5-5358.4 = 24.8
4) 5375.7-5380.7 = 22.2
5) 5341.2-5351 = 21.6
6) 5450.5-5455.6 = 21.3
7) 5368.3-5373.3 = 21.7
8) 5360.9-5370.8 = 22.4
